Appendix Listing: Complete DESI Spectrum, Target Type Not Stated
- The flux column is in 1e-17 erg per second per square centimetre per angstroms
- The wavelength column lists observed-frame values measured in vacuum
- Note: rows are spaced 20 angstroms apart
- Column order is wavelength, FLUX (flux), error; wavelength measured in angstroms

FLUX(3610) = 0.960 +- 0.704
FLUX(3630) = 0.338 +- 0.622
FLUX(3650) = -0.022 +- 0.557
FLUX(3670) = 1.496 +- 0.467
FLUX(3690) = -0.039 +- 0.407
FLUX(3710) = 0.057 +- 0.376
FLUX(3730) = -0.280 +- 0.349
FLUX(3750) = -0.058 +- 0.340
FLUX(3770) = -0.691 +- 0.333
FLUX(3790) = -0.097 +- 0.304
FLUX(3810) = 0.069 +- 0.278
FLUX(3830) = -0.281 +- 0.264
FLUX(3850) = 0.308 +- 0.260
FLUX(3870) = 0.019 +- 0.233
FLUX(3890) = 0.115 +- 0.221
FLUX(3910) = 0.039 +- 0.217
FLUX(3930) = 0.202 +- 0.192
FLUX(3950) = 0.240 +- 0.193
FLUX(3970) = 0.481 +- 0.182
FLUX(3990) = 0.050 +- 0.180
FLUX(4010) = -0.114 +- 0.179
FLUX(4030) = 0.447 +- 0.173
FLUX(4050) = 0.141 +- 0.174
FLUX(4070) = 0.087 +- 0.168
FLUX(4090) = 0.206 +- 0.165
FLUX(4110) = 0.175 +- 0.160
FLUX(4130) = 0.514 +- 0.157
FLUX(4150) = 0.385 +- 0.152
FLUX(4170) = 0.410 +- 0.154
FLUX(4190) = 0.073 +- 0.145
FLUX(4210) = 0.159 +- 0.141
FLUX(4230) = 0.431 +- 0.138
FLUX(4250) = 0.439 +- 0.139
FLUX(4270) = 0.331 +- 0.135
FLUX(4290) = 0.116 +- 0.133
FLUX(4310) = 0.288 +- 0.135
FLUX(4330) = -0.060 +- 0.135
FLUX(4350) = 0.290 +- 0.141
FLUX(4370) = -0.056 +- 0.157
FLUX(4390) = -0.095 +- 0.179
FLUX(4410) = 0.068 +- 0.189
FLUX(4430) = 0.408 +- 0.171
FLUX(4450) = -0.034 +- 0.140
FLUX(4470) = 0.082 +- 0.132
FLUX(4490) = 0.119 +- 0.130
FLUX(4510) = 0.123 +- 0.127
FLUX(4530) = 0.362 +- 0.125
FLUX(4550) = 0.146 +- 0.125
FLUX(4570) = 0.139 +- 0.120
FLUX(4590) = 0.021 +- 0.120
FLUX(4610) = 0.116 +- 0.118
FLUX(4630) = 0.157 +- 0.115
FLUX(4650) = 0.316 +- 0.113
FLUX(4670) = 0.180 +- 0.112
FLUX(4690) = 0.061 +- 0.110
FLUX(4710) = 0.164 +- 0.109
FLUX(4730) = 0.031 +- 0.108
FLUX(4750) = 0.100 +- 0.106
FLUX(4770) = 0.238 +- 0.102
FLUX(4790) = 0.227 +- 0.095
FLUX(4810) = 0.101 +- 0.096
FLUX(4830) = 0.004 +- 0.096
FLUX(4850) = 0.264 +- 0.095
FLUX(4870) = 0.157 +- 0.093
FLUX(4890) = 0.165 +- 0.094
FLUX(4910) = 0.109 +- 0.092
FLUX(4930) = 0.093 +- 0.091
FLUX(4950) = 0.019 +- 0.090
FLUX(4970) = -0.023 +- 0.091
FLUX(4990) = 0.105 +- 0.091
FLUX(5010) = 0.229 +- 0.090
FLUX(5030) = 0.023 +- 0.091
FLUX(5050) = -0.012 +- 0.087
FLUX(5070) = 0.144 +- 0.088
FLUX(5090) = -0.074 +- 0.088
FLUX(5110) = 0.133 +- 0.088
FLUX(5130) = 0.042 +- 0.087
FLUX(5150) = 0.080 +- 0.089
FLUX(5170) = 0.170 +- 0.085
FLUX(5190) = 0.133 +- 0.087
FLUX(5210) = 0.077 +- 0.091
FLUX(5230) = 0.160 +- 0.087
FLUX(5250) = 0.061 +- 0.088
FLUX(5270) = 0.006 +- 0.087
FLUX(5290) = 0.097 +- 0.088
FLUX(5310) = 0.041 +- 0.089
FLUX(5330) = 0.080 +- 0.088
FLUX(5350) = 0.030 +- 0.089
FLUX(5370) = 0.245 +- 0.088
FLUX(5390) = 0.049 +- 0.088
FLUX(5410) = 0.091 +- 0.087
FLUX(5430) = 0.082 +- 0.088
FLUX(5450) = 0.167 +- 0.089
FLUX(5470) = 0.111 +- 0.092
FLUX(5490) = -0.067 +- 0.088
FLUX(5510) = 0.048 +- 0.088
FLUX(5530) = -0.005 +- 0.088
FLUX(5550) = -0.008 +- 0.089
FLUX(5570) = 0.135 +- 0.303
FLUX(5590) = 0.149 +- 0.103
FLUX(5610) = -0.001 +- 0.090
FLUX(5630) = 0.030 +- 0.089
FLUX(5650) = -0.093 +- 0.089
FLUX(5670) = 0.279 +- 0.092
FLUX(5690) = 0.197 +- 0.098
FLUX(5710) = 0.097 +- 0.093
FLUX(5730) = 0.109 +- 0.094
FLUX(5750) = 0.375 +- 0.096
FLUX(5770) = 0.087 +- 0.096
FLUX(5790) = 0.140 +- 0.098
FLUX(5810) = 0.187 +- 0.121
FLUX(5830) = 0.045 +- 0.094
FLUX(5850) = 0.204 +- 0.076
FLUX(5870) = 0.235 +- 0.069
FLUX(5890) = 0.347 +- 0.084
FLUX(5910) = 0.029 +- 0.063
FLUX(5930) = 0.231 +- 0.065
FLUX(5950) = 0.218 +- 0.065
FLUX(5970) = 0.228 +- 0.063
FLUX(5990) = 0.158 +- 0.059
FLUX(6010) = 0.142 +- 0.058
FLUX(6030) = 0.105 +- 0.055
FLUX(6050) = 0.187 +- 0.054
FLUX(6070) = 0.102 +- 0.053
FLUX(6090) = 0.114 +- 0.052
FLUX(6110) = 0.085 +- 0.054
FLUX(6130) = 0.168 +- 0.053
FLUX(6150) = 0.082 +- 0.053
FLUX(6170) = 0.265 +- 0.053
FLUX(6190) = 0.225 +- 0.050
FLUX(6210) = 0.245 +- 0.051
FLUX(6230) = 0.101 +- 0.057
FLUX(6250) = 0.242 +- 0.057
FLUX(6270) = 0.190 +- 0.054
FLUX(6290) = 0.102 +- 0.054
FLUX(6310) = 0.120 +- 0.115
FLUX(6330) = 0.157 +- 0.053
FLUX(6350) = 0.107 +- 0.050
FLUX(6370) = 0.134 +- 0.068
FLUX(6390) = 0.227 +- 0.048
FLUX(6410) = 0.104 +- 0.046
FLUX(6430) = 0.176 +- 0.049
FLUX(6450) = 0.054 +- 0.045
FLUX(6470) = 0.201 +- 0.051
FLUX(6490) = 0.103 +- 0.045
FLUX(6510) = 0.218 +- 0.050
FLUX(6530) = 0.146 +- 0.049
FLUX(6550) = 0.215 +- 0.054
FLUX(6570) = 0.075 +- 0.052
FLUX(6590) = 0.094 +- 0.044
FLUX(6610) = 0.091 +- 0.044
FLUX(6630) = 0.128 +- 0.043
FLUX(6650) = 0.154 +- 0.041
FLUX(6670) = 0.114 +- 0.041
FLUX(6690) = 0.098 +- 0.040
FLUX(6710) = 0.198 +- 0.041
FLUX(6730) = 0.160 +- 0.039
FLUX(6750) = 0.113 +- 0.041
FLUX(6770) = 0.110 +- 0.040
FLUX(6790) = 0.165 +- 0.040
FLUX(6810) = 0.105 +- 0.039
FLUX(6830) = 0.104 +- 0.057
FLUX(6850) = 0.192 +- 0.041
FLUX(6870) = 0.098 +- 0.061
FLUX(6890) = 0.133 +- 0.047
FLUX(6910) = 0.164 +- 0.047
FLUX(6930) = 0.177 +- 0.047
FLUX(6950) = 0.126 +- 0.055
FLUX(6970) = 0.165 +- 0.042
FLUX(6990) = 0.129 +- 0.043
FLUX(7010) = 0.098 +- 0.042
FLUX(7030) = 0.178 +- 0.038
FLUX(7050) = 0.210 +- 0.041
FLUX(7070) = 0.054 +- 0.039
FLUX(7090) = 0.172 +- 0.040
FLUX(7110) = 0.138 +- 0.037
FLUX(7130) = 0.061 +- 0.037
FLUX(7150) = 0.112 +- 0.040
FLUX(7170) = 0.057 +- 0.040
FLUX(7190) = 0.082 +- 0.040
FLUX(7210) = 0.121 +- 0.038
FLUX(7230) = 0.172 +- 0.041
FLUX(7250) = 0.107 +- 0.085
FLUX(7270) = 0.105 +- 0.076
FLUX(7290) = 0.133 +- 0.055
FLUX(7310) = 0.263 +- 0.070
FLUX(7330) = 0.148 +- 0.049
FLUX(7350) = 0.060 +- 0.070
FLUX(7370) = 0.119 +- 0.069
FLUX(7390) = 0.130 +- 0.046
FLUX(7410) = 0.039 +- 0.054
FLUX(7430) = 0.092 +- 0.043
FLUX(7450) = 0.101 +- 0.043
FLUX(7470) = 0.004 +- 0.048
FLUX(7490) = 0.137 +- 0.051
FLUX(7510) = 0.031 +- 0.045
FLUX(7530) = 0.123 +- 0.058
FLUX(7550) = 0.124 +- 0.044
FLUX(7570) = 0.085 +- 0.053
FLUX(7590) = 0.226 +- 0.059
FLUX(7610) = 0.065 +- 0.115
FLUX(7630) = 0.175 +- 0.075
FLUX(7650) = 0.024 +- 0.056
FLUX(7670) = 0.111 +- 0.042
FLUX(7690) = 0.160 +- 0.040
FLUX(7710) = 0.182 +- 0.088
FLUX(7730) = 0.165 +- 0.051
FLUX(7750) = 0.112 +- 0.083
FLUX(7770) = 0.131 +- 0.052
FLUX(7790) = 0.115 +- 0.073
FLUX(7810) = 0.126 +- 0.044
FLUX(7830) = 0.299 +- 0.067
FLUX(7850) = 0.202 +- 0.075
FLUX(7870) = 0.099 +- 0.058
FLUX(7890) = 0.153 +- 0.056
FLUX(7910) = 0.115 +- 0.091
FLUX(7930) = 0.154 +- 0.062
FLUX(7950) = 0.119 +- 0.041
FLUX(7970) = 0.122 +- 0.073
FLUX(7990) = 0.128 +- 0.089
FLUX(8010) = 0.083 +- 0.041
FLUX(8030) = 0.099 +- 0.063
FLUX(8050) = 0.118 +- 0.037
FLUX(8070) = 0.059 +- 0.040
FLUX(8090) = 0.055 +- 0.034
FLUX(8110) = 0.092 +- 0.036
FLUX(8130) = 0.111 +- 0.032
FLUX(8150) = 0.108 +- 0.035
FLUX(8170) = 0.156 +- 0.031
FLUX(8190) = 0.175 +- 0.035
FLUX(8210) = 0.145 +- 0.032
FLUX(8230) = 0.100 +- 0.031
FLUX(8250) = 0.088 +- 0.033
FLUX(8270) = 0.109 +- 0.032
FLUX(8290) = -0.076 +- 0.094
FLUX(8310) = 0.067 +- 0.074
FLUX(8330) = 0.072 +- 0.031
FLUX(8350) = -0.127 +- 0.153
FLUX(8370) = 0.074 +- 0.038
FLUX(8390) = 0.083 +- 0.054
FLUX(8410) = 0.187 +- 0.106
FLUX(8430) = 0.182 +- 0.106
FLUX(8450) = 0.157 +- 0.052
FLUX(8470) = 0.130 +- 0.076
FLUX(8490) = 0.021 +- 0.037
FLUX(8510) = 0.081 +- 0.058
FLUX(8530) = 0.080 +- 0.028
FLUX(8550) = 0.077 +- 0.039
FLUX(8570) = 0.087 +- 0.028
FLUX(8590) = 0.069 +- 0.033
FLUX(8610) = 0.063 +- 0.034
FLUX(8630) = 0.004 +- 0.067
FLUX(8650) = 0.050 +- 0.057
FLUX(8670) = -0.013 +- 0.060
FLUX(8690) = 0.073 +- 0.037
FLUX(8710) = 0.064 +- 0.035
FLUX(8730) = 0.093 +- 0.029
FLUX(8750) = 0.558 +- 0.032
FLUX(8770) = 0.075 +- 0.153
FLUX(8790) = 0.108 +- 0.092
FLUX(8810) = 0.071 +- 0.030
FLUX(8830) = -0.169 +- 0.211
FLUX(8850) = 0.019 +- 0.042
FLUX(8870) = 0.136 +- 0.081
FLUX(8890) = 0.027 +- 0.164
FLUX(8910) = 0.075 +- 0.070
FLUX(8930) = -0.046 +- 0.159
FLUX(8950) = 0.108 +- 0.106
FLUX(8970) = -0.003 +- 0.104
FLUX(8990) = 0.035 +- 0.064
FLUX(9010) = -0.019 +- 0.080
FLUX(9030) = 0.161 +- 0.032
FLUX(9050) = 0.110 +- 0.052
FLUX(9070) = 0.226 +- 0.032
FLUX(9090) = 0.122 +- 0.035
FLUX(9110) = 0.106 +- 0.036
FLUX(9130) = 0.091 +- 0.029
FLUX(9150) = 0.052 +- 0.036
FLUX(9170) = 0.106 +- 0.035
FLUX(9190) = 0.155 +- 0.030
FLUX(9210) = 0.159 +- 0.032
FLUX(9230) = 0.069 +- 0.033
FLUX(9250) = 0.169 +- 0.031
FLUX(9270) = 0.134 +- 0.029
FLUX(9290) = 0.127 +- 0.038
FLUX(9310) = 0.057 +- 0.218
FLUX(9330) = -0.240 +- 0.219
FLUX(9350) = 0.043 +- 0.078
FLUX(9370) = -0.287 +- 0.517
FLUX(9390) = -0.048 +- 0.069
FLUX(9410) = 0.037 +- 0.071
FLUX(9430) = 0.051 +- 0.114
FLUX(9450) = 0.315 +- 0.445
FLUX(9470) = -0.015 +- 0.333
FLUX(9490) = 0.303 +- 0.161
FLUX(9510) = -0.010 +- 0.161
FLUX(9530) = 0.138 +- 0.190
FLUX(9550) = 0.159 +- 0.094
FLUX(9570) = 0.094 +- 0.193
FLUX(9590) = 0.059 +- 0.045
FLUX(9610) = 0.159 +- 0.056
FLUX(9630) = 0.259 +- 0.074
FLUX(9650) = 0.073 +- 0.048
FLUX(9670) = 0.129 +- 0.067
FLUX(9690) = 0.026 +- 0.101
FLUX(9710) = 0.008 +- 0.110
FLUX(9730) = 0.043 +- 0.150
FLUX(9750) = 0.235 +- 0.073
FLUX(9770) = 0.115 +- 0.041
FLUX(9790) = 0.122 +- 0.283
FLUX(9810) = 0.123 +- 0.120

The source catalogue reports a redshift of 1.35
